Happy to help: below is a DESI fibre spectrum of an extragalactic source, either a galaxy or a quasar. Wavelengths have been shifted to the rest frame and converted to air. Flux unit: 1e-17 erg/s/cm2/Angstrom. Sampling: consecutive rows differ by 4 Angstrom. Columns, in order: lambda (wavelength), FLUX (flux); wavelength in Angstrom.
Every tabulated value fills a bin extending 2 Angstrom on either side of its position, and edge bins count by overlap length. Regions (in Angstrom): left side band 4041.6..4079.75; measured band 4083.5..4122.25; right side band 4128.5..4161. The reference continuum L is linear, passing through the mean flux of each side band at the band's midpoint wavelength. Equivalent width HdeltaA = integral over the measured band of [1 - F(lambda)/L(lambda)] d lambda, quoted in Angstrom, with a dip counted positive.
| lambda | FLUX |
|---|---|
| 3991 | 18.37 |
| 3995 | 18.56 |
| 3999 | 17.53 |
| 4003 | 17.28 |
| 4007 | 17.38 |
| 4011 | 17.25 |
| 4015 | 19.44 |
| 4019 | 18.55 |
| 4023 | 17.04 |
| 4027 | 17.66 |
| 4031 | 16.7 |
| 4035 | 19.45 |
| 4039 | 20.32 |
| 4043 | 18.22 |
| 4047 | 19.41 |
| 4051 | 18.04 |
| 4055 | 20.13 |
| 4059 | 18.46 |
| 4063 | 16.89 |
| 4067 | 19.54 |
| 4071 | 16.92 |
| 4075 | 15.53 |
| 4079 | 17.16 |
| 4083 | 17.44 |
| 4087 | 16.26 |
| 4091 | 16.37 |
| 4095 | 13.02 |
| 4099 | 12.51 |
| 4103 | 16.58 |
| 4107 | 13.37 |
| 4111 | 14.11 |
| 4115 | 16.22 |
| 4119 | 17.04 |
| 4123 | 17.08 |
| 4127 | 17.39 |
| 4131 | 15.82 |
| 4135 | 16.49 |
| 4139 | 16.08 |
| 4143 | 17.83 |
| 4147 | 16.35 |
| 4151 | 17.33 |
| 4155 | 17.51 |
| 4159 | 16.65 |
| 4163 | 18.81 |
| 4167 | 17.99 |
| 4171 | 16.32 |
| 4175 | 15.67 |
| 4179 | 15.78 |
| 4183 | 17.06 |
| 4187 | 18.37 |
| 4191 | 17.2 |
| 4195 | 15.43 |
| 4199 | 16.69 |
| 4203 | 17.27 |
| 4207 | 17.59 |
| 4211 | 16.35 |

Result 4.9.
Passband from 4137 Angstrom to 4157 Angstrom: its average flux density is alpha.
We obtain 17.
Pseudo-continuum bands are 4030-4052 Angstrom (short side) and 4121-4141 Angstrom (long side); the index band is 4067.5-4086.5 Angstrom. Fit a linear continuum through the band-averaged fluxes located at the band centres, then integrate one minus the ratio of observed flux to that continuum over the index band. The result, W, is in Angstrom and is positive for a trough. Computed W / 1.0 Angstrom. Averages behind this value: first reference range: 18.8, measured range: 16.9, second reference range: 16.6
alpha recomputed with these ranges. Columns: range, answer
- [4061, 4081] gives 17.2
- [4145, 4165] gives 17.3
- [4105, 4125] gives 15.6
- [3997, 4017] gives 17.8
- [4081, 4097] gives 15.8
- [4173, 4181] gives 15.7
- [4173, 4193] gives 16.8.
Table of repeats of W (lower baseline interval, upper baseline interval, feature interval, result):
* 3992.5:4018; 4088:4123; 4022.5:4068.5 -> -4.8 Angstrom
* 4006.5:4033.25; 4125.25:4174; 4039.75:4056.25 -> -1.3 Angstrom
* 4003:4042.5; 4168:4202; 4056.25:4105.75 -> 3.4 Angstrom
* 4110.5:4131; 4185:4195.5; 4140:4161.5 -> -0.4 Angstrom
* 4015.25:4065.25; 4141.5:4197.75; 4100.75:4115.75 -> 2.3 Angstrom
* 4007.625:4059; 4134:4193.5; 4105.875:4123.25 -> 2.0 Angstrom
